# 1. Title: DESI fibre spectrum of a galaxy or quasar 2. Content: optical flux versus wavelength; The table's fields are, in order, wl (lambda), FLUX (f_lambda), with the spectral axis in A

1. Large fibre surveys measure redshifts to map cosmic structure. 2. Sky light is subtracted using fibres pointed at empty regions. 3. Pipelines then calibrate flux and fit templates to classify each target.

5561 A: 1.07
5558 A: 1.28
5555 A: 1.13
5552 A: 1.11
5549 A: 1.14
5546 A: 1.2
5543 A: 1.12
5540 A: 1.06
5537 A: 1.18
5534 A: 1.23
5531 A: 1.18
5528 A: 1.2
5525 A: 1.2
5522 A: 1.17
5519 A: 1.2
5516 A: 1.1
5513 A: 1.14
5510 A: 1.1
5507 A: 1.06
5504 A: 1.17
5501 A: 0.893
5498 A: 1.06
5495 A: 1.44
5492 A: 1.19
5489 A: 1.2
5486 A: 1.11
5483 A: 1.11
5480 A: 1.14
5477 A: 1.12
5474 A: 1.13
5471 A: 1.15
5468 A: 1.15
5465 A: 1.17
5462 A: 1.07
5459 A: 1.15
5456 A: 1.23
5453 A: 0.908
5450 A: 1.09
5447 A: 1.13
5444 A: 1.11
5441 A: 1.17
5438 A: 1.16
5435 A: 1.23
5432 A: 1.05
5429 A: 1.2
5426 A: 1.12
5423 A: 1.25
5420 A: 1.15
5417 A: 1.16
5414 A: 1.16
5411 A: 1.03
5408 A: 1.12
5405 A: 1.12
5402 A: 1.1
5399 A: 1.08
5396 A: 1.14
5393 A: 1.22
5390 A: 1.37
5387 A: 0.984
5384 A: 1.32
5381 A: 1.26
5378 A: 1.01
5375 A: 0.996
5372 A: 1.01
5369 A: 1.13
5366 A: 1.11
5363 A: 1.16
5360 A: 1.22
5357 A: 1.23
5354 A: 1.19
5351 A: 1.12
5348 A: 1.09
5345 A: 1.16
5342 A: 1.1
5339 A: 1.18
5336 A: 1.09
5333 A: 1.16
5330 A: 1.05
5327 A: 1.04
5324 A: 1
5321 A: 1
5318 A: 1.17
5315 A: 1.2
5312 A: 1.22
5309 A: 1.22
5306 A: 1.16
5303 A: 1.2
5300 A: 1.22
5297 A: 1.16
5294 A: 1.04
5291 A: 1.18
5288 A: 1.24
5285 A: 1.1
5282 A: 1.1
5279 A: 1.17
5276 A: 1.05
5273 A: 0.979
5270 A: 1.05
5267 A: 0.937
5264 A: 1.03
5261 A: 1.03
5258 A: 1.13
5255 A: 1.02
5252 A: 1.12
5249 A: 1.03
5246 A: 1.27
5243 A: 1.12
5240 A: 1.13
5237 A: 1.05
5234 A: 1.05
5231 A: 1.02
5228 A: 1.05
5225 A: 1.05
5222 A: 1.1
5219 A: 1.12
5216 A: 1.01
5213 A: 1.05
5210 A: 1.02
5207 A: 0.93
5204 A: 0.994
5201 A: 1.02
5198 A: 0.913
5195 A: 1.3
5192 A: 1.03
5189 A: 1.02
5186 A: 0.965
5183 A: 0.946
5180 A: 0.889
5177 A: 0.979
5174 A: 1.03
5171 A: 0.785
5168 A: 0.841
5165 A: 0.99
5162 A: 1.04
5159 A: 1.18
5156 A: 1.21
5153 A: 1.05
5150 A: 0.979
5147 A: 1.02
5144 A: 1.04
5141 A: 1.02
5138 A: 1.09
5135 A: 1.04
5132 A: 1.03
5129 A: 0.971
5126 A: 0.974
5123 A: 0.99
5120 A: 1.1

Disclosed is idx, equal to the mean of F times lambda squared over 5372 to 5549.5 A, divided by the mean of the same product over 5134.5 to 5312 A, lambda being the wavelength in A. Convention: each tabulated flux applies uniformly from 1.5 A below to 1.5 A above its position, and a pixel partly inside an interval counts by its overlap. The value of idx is 1.17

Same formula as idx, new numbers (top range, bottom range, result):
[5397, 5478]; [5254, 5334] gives 1.08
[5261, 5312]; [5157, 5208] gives 1.17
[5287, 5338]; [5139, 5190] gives 1.20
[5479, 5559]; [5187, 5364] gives 1.15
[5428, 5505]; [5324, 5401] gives 1.04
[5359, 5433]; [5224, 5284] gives 1.12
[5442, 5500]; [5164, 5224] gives 1.27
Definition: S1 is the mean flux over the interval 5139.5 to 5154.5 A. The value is 1.02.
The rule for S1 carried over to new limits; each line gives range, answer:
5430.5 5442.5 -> 1.15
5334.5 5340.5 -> 1.14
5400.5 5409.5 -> 1.11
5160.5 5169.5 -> 0.957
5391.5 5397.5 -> 1.18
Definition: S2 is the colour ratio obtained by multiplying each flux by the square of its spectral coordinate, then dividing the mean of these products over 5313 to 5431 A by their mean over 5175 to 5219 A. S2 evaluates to 1.20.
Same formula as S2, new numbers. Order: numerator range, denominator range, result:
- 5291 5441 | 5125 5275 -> 1.18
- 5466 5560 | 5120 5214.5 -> 1.29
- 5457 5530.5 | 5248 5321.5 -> 1.11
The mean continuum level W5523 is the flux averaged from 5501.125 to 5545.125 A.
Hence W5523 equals 1.14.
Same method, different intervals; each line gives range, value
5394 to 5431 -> 1.14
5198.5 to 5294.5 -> 1.07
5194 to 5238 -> 1.04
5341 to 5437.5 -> 1.14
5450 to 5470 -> 1.11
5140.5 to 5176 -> 1.01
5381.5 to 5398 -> 1.21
